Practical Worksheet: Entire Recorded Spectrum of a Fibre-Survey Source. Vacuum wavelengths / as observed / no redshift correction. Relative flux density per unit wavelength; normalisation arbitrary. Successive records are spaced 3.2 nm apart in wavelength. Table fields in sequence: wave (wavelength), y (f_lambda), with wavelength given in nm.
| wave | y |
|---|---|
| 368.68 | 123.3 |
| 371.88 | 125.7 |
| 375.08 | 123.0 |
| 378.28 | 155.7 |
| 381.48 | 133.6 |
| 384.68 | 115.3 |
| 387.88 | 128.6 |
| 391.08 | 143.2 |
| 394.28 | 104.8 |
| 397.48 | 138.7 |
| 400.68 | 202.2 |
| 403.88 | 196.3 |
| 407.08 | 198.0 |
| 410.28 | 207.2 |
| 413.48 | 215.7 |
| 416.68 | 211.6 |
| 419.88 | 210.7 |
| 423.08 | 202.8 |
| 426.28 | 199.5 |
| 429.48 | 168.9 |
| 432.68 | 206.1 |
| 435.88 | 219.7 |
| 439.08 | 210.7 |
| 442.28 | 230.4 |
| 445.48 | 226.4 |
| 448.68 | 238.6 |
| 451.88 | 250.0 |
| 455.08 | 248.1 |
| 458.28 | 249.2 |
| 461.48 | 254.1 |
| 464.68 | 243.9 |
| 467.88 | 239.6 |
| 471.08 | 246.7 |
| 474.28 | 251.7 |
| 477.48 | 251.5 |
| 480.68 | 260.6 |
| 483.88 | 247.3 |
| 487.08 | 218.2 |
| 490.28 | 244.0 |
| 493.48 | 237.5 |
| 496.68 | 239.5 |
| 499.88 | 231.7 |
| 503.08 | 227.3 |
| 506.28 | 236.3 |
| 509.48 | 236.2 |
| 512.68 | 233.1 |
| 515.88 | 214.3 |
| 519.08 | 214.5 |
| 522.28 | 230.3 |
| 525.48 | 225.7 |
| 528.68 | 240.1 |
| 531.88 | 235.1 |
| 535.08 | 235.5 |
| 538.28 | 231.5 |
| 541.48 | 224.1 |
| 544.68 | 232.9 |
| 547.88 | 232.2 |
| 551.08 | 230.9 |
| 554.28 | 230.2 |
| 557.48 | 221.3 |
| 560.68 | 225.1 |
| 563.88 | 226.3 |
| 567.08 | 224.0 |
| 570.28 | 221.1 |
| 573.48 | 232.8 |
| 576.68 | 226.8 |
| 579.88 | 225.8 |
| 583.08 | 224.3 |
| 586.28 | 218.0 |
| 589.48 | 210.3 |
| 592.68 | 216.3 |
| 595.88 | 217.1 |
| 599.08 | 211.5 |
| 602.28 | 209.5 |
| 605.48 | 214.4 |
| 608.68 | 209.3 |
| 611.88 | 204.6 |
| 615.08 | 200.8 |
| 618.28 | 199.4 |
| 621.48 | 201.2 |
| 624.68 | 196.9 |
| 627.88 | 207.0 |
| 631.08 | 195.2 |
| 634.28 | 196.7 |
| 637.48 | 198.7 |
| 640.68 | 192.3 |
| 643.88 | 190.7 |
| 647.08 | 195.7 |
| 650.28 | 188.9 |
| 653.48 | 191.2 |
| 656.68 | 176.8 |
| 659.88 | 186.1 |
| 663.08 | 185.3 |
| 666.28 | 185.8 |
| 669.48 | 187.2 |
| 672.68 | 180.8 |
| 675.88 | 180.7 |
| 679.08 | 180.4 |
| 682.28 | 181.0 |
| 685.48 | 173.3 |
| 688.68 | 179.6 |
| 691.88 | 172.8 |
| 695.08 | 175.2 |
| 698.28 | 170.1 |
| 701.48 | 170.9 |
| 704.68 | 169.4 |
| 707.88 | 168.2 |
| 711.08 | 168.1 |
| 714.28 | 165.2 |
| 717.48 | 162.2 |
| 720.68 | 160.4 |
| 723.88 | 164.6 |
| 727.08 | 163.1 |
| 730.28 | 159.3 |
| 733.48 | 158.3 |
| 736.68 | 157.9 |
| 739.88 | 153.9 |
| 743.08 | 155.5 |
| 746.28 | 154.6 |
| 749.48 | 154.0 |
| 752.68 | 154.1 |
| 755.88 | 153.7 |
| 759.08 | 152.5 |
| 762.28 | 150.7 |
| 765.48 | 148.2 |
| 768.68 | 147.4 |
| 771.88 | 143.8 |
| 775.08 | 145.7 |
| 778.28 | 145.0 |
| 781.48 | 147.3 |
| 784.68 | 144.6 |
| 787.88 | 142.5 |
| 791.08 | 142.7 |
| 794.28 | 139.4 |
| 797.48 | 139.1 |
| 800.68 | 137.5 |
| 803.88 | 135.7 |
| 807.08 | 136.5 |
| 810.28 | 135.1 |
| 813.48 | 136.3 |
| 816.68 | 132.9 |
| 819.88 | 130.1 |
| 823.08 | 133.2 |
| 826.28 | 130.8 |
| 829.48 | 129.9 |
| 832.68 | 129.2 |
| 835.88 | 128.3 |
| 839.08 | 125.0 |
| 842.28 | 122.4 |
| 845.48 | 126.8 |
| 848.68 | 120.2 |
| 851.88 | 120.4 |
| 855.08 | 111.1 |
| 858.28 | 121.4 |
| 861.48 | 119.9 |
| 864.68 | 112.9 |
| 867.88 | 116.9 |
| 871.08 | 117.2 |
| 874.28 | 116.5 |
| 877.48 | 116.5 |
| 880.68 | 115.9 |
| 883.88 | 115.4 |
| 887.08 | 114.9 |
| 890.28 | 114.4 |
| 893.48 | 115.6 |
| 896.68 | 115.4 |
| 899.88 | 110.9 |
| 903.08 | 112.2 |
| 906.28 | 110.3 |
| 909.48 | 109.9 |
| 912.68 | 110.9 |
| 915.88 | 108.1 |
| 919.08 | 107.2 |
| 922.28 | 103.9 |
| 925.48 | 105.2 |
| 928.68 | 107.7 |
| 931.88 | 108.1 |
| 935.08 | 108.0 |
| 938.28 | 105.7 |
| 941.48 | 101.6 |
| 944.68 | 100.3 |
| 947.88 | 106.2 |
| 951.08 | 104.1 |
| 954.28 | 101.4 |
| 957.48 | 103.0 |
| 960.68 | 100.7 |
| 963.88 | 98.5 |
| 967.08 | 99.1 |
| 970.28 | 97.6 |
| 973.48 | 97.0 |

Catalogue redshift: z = 0.00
